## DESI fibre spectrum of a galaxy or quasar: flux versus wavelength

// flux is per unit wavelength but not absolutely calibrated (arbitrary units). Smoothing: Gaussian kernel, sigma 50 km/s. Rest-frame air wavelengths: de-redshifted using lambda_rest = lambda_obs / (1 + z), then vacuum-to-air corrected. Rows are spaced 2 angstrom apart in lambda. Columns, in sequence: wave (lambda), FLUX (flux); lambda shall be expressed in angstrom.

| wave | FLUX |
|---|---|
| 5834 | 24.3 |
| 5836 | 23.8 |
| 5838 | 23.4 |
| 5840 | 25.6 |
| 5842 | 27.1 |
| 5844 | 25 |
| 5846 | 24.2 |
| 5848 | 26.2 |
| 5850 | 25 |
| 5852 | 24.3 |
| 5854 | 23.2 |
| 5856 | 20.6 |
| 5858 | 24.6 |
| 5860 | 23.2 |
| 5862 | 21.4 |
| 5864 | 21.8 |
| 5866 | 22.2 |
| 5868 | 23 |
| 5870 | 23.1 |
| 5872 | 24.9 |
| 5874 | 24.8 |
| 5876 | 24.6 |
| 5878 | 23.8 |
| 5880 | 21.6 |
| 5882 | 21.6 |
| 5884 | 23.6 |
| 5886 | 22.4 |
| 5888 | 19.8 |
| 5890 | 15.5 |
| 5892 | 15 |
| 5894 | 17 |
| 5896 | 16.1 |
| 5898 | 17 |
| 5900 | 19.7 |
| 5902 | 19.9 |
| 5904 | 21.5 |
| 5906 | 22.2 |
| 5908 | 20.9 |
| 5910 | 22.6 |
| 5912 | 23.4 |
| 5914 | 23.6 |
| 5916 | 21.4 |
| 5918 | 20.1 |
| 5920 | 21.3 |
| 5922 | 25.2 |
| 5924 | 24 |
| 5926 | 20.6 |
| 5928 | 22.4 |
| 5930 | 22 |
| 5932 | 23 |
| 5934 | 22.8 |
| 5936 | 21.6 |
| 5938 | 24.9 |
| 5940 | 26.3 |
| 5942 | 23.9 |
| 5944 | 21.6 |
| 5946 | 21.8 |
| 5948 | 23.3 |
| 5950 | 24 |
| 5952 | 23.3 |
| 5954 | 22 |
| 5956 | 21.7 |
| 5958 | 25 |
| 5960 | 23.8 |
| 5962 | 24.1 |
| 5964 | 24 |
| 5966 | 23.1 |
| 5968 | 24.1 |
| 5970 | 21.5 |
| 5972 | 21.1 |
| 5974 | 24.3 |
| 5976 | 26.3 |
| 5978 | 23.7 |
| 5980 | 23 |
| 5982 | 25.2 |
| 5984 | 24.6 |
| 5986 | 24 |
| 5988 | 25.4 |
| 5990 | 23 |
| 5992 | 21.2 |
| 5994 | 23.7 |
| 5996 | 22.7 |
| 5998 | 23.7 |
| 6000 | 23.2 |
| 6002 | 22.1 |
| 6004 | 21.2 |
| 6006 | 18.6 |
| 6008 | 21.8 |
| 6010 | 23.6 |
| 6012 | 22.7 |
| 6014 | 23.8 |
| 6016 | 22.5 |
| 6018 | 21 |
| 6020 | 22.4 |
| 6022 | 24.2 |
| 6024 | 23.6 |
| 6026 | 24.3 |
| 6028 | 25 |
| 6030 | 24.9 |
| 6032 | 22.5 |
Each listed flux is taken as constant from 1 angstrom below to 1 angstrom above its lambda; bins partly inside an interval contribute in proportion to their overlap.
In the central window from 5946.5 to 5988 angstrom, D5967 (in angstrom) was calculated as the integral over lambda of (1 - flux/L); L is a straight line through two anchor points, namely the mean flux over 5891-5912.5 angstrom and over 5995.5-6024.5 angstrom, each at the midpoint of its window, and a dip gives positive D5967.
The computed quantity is -4.6 angstrom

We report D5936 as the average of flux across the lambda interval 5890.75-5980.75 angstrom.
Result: 22.2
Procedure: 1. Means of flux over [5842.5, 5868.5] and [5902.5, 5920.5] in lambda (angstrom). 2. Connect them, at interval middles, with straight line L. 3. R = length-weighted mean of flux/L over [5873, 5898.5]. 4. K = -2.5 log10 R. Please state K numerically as 0.12 mag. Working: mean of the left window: 23.5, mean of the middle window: 20.3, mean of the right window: 21.9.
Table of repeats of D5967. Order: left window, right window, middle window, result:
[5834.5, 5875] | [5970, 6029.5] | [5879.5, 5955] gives 6.43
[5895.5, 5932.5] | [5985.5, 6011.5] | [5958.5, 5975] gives -0.84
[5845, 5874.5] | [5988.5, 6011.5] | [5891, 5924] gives 3.63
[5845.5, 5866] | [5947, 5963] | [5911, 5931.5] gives 0.85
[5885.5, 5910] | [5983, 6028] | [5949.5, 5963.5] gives -1.51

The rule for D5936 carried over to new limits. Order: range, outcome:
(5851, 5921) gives 21.5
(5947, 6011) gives 23.2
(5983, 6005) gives 23.2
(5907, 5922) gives 22.1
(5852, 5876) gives 23.1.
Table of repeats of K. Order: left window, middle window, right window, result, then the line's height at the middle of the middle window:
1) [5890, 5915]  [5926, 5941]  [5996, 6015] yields -0.13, 20.5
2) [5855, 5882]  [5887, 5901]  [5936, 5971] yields 0.32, 23.1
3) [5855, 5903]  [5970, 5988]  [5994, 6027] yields -0.08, 22.3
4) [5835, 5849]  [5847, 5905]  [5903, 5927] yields 0.10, 23.7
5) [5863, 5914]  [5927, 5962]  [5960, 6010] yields -0.04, 22.3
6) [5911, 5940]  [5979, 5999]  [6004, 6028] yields -0.05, 22.7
